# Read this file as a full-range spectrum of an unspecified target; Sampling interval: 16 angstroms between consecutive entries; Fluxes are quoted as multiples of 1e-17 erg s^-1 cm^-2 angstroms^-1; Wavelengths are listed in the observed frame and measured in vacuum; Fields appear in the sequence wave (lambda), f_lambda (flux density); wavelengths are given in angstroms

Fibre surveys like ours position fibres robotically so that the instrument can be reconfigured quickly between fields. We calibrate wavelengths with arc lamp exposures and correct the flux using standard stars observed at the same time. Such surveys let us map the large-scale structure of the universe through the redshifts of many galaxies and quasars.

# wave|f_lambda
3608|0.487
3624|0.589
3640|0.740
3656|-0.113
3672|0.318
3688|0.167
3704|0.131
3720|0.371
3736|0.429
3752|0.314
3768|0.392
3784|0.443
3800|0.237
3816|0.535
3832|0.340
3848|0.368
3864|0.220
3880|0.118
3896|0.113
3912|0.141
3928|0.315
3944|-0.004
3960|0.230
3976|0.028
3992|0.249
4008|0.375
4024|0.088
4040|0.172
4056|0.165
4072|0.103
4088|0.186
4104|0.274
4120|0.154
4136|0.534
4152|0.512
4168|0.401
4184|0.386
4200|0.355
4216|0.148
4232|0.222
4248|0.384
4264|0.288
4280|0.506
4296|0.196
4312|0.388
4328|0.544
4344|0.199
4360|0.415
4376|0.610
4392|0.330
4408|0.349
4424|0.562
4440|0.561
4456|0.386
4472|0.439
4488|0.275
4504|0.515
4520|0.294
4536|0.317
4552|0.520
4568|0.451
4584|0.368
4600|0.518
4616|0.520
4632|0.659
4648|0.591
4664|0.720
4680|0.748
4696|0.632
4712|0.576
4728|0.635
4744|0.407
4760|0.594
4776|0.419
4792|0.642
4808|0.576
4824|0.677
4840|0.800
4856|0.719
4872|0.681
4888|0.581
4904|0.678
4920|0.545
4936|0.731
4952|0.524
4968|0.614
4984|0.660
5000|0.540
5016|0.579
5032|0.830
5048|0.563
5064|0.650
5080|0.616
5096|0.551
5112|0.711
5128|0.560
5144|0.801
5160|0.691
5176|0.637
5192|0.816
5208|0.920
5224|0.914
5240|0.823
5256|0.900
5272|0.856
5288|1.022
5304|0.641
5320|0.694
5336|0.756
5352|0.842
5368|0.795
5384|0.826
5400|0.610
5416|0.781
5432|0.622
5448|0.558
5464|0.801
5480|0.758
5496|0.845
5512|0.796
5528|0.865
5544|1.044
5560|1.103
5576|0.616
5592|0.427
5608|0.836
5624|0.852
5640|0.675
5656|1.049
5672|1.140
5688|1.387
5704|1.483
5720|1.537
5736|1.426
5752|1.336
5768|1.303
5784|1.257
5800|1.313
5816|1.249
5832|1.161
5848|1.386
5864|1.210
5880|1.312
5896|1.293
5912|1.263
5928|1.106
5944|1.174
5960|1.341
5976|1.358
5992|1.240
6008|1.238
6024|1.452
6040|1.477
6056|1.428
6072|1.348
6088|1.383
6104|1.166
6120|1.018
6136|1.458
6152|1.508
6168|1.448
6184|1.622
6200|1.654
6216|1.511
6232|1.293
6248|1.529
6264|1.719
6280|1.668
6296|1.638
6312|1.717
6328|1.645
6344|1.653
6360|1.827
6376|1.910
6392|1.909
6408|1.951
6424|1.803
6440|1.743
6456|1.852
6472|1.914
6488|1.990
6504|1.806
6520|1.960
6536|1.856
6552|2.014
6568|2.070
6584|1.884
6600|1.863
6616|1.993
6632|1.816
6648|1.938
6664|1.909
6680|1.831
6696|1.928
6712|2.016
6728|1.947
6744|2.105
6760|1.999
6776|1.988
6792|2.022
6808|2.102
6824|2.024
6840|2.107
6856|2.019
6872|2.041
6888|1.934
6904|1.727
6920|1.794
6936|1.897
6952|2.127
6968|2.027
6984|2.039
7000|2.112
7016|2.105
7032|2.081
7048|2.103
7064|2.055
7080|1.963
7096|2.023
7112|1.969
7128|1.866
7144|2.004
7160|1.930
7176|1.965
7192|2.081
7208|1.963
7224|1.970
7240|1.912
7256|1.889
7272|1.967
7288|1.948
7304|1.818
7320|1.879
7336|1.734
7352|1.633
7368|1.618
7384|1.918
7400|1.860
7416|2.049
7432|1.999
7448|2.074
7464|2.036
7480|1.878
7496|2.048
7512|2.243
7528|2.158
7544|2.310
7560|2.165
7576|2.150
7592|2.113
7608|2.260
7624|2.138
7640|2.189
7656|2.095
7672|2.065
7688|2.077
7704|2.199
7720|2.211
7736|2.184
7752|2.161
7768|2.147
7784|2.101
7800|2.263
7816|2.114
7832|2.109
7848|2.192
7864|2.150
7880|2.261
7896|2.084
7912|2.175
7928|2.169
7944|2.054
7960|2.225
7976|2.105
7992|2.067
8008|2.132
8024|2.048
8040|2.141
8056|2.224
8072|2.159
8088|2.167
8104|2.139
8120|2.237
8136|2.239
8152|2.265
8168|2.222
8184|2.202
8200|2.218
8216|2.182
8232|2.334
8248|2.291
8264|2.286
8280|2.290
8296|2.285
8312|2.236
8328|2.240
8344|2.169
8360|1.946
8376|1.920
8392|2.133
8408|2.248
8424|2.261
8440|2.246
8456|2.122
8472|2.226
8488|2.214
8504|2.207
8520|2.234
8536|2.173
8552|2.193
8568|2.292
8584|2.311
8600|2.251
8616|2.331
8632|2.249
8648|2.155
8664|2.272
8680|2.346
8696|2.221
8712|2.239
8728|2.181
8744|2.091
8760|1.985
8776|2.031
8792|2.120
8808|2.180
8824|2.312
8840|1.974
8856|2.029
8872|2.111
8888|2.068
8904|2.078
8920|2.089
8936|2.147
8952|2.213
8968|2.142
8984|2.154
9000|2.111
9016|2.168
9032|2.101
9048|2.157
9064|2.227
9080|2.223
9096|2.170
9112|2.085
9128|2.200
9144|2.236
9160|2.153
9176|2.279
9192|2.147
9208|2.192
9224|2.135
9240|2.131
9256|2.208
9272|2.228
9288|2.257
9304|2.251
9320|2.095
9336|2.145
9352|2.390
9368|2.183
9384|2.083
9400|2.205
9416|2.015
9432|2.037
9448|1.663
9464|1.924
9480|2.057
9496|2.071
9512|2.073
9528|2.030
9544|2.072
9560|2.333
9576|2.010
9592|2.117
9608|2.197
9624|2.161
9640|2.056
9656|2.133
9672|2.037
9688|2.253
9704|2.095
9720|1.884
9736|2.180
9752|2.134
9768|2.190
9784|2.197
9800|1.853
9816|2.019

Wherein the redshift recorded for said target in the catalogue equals 0.42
